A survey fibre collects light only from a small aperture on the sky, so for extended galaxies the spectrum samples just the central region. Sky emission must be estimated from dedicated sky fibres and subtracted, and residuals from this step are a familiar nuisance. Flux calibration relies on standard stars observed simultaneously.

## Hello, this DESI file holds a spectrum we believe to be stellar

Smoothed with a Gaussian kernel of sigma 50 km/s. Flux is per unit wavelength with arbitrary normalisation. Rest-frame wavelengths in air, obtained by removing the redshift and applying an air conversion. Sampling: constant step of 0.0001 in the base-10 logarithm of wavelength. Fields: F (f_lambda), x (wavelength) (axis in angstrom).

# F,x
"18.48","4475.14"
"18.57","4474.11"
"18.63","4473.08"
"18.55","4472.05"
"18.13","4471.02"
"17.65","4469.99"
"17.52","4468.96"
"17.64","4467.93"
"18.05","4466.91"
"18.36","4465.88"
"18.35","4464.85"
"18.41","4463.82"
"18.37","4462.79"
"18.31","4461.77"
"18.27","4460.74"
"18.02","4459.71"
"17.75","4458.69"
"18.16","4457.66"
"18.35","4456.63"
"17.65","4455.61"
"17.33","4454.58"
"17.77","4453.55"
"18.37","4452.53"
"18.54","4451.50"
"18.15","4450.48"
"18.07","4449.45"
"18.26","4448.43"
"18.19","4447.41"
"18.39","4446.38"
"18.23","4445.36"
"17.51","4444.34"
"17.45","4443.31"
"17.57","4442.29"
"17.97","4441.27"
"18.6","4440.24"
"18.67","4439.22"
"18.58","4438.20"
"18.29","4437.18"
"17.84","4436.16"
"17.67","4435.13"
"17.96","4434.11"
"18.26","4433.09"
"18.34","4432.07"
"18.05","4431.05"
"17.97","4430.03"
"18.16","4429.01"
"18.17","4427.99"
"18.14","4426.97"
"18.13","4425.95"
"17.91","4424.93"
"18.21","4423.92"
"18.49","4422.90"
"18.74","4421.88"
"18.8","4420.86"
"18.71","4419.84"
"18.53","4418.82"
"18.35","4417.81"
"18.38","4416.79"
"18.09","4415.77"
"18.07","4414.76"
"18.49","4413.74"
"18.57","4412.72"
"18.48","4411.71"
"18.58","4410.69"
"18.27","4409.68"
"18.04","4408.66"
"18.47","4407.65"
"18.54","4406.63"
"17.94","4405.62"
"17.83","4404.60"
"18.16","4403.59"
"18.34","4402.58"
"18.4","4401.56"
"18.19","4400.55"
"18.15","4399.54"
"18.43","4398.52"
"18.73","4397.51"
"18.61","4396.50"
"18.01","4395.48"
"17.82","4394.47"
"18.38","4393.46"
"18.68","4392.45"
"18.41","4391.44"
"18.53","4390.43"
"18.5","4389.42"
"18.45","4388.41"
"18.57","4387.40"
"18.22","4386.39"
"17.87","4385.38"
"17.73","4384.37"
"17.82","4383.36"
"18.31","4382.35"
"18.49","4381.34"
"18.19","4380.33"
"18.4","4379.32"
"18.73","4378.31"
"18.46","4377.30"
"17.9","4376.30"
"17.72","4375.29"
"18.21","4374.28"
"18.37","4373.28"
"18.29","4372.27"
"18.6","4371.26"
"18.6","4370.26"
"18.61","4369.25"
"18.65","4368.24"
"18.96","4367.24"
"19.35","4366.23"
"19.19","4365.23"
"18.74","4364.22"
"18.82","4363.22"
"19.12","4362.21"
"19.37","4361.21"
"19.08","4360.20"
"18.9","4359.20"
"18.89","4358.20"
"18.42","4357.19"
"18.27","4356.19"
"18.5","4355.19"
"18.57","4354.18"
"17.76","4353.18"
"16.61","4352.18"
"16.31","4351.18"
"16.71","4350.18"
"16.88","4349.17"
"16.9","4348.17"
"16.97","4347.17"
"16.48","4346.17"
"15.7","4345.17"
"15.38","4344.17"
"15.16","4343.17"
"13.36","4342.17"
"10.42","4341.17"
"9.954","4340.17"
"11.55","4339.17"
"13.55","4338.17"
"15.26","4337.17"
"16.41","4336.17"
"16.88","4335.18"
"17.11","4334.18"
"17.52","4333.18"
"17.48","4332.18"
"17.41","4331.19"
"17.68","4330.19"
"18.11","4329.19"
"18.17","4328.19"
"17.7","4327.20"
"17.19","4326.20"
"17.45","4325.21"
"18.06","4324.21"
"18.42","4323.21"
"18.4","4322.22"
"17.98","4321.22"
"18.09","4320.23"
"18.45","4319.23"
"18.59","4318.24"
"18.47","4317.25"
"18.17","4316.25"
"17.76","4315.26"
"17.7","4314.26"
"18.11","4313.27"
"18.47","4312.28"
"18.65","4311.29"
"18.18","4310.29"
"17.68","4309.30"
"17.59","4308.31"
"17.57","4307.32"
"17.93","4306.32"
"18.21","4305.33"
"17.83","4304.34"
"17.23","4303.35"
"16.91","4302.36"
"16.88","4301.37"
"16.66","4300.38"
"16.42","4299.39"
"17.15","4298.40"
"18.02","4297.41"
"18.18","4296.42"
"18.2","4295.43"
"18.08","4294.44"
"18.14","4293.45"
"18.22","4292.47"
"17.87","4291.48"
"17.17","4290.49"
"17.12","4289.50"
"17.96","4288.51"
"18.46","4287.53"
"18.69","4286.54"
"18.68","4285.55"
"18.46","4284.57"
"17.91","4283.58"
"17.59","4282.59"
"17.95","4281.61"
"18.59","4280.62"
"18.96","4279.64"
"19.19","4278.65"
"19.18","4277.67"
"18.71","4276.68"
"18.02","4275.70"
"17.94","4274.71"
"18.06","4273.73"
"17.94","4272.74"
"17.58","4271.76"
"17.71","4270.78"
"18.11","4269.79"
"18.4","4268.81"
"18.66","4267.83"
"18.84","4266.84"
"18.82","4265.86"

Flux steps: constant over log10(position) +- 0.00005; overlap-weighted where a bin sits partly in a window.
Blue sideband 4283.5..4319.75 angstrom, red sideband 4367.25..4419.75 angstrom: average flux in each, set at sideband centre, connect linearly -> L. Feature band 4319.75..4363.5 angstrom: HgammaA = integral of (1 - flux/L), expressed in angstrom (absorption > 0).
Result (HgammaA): 2.9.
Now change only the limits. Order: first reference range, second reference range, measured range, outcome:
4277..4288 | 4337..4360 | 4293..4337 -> -1.2 angstrom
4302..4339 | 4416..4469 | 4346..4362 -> -0.1 angstrom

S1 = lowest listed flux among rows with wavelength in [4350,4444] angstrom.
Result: 16.31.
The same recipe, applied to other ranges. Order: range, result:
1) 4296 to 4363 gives 9.954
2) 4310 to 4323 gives 17.7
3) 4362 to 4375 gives 18.21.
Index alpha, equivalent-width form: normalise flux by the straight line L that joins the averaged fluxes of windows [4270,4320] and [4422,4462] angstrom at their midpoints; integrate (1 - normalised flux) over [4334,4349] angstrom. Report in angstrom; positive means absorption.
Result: 2.7 angstrom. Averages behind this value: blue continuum 18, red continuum 18.1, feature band 14.7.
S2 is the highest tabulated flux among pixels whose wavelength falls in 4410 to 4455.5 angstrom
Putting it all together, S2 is 18.8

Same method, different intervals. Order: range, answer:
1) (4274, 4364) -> 19.37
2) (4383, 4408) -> 18.73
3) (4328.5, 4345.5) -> 18.11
